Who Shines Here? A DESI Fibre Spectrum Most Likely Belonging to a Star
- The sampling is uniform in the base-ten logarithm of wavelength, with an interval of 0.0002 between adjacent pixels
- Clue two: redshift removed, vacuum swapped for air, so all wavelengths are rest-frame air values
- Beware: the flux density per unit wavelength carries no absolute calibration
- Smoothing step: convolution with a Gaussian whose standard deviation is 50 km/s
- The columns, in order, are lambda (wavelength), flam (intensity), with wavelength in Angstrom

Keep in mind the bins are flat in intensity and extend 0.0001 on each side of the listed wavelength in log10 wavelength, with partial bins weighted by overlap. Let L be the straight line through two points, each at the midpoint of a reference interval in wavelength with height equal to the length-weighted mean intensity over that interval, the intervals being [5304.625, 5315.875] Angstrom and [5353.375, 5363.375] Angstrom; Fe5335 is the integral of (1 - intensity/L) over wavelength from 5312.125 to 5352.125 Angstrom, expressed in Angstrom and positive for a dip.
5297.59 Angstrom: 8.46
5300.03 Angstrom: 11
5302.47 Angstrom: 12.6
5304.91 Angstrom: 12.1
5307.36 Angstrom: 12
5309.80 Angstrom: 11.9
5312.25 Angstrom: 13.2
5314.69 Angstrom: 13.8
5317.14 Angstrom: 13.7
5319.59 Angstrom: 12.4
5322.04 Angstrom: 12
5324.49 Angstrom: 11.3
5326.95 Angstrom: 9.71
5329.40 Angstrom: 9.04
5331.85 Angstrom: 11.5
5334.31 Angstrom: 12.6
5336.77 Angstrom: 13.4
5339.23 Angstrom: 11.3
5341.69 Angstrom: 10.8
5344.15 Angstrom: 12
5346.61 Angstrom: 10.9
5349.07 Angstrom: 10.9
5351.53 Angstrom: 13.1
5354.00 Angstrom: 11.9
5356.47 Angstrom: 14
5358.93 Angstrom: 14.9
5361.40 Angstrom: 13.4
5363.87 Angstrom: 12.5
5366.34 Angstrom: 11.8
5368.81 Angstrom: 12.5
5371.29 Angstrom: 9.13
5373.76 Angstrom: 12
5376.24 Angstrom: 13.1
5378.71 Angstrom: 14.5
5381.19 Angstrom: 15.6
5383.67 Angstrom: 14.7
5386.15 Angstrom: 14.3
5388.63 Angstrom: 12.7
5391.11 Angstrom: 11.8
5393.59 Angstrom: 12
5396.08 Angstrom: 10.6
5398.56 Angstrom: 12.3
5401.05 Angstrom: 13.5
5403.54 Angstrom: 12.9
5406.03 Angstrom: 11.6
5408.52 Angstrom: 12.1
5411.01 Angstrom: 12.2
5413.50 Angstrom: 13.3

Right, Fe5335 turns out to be 3.83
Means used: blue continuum 12.6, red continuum 13.6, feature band 11.8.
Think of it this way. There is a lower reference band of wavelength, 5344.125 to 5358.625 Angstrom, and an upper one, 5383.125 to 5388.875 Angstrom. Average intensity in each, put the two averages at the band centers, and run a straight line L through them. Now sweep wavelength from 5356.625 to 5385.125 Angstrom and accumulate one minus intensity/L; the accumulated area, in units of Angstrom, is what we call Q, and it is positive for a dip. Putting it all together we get 0.3 Angstrom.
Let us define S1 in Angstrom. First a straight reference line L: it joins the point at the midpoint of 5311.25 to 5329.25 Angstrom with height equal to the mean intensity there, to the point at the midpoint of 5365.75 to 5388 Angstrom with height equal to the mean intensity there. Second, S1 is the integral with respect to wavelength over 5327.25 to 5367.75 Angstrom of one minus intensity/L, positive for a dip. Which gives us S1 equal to 1.6 Angstrom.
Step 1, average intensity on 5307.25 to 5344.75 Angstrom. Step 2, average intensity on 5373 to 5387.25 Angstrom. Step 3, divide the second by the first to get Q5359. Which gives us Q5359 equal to 1.2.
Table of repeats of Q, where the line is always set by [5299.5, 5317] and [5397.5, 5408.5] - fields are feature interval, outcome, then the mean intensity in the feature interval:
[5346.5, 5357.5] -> 0.2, 12.3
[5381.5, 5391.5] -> -1.0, 13.7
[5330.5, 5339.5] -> 0.2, 12.2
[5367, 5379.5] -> 0.4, 12.1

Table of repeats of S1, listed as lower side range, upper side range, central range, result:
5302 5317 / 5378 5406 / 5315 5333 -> 1.8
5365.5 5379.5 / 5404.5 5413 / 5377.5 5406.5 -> -2.3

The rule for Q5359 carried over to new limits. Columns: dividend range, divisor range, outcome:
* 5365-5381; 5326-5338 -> 1.10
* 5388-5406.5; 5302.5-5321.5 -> 0.96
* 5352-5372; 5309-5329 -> 1.04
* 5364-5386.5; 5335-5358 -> 1.08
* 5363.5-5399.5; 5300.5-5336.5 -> 1.05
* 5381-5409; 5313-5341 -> 1.07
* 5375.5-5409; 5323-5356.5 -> 1.13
